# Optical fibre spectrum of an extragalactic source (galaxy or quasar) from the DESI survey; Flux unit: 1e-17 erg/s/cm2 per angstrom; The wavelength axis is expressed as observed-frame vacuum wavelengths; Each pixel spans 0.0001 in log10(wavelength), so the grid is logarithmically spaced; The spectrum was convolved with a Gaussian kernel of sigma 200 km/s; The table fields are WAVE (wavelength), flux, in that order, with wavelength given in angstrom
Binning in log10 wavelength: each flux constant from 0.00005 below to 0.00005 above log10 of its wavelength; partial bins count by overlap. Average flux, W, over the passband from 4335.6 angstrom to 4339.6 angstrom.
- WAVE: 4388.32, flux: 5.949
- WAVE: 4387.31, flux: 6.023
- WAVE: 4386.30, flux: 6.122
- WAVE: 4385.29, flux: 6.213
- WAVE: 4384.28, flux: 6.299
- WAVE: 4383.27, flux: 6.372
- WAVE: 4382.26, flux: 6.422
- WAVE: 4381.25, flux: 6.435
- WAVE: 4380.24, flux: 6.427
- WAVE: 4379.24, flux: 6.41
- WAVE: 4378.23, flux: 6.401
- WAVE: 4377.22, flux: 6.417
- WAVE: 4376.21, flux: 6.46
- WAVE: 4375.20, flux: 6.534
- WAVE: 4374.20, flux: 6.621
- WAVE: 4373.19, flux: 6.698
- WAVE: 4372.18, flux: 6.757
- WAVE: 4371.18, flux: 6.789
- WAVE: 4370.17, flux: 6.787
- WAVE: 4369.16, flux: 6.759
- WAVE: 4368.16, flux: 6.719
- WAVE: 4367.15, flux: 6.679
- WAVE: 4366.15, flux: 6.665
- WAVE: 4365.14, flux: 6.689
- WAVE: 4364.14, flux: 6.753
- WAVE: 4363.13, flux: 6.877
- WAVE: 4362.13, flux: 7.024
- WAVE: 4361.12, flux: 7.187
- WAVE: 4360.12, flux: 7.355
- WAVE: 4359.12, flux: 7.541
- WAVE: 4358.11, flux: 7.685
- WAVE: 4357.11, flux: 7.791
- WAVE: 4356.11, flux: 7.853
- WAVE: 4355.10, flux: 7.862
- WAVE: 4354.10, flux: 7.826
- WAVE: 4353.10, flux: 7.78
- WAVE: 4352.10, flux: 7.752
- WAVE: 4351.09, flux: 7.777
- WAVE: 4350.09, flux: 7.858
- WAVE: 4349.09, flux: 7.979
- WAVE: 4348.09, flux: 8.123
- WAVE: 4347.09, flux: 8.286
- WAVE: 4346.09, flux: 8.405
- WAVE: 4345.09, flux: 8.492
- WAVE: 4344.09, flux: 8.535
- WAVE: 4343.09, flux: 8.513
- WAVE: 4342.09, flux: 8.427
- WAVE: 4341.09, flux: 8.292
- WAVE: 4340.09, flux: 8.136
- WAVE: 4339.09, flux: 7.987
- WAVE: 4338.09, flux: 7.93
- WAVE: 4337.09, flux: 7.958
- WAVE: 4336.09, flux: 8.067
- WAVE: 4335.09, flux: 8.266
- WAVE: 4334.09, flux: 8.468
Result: 7.98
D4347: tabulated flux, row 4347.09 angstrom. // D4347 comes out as 8.286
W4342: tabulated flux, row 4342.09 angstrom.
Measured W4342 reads 8.427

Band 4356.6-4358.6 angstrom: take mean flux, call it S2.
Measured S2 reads 7.76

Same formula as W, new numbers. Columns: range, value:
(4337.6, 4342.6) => 8.15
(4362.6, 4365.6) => 6.79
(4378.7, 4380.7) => 6.44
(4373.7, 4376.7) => 6.55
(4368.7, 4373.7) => 6.75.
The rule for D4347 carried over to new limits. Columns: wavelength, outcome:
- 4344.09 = 8.535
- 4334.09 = 8.468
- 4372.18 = 6.757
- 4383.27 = 6.372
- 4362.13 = 7.024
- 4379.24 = 6.41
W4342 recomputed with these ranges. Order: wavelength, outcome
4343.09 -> 8.513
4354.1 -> 7.826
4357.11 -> 7.791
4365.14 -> 6.689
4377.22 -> 6.417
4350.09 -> 7.858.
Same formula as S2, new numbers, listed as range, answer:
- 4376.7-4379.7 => 6.4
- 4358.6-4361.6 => 7.37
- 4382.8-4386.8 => 6.25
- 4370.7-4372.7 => 6.78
